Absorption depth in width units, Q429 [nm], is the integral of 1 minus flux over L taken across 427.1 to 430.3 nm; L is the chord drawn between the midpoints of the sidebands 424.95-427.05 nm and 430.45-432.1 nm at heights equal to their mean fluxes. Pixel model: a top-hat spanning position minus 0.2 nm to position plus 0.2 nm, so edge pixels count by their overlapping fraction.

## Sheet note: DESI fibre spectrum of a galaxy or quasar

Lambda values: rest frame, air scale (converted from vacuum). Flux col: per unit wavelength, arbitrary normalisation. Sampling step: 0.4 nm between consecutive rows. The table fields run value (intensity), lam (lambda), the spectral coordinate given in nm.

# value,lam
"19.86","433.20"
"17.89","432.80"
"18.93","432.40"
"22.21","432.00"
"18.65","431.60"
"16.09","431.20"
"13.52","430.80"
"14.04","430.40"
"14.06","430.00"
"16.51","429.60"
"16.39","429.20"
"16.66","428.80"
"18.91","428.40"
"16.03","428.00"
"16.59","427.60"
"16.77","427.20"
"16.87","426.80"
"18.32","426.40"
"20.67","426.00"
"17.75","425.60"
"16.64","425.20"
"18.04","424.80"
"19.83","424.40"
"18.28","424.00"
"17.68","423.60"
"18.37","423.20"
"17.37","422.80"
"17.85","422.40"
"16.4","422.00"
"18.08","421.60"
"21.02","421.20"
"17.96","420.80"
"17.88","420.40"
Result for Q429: 0.202 nm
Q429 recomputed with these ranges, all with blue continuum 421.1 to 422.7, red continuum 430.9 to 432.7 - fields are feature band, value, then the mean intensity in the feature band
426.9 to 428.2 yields 0.134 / 16.5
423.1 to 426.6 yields -0.027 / 18.4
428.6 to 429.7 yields 0.116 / 16.5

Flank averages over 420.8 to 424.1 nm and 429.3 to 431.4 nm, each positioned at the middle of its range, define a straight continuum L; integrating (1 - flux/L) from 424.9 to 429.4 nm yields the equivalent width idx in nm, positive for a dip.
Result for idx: -0.339 nm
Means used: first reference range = 18.1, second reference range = 14.9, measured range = 17.4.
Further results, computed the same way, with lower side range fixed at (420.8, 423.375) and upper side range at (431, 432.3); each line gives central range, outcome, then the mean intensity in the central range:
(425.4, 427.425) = 0.052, 18.1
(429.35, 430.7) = 0.288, 14.8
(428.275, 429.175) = 0.063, 17.4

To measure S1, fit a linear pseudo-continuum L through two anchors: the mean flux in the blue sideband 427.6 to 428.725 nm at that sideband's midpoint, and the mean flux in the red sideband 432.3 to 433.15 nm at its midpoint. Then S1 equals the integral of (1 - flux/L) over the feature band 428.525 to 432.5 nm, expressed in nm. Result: 0.28 nm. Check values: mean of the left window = 17.2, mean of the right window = 18.6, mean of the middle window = 16.7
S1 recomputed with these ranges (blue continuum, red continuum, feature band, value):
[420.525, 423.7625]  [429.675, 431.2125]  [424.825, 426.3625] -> -0.165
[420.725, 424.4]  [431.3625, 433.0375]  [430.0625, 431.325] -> 0.314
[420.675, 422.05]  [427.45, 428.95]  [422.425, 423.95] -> 0.028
